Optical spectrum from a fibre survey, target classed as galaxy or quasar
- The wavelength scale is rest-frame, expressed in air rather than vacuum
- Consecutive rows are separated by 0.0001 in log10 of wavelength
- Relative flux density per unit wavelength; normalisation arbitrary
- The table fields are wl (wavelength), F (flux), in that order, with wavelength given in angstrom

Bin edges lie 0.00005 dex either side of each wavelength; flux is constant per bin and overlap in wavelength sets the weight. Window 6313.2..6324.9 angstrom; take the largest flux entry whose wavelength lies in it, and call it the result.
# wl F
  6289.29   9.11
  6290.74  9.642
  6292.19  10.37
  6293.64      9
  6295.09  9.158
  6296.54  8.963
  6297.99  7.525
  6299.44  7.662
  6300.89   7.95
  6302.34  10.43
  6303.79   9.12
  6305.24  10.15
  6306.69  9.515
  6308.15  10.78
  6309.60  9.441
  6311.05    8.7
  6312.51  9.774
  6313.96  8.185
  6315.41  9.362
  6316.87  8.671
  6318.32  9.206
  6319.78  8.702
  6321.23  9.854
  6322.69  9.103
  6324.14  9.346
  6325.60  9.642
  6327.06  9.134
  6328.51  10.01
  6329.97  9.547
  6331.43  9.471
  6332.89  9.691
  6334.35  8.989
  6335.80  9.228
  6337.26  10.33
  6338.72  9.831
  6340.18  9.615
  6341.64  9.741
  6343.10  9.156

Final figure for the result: 9.854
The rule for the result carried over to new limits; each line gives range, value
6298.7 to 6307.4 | 10.43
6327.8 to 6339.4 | 10.33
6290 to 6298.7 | 10.37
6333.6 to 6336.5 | 9.228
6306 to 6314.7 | 10.78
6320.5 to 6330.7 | 10.01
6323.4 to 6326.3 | 9.642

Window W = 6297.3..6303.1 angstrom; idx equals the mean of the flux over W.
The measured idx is 8.41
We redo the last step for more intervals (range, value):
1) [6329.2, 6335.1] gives 9.43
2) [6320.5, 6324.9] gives 9.44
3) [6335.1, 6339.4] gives 9.8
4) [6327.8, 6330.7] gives 9.76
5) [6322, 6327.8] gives 9.32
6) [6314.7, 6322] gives 9.15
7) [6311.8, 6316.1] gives 9.12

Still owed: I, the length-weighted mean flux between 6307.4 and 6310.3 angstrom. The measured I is 10.1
